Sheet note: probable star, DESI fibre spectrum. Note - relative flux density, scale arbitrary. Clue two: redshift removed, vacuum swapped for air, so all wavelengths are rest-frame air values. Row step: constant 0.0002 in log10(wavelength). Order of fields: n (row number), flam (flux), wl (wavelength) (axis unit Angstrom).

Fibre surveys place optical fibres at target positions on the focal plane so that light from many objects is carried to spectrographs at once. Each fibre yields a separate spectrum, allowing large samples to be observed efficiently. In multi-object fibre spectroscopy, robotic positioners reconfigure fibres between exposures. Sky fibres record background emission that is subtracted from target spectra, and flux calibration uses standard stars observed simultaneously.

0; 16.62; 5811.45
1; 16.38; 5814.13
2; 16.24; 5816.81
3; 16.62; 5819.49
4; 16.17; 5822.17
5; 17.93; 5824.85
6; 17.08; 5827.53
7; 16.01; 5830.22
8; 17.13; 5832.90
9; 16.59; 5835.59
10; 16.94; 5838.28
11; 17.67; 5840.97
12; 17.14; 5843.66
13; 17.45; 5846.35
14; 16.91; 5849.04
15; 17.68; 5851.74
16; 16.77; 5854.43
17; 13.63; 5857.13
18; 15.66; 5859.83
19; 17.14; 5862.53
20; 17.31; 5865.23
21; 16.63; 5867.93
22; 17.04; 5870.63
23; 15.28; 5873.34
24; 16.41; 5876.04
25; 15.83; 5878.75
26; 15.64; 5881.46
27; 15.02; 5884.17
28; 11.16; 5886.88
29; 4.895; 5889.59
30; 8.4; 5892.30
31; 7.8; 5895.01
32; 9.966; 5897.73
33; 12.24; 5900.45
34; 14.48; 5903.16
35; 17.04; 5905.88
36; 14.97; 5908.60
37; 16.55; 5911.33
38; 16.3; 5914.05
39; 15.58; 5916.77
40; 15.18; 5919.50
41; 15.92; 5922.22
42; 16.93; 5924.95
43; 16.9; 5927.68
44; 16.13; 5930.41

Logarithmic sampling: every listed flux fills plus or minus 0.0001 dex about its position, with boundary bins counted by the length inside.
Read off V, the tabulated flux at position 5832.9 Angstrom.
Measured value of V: 17.13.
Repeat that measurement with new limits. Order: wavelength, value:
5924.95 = 16.93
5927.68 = 16.9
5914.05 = 16.3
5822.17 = 16.17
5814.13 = 16.38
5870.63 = 17.04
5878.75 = 15.83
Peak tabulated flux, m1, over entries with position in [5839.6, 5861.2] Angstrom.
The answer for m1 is 17.68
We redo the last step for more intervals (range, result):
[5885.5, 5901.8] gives 12.24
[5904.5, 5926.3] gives 17.04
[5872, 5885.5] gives 16.41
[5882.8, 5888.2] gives 15.02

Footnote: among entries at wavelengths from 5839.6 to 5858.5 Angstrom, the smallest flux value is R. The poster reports 13.63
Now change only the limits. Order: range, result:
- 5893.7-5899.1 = 7.8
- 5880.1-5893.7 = 4.895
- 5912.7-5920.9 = 15.18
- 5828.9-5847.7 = 16.01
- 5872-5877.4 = 15.28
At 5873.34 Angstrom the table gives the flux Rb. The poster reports 15.28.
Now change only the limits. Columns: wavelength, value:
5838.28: 16.94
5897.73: 9.966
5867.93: 16.63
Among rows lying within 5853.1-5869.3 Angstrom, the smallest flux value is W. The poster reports 13.63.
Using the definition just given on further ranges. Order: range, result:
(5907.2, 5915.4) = 14.97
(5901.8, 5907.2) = 14.48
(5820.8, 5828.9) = 16.17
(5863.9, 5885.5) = 15.02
